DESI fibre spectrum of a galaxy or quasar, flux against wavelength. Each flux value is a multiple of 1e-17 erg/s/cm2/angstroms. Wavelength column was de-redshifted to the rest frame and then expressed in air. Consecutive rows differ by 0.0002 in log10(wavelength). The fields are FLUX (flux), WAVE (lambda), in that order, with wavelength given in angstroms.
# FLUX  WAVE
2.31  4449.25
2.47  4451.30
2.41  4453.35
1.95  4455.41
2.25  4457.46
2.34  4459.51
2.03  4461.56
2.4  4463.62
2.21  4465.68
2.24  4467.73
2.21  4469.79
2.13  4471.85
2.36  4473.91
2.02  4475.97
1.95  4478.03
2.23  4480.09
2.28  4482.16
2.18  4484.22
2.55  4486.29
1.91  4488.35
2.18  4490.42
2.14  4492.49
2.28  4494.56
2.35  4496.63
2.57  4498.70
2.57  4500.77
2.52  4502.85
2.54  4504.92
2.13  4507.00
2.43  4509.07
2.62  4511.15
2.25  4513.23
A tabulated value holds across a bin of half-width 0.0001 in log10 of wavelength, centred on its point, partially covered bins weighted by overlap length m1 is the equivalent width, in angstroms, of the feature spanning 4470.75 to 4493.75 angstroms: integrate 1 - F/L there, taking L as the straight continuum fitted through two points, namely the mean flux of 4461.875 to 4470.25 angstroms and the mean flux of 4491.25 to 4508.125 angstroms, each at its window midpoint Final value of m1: 1.4 angstroms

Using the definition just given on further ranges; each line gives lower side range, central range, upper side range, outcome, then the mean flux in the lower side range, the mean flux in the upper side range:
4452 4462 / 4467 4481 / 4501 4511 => 0.8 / 2.21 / 2.44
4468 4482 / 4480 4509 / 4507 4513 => -0.2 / 2.16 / 2.42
